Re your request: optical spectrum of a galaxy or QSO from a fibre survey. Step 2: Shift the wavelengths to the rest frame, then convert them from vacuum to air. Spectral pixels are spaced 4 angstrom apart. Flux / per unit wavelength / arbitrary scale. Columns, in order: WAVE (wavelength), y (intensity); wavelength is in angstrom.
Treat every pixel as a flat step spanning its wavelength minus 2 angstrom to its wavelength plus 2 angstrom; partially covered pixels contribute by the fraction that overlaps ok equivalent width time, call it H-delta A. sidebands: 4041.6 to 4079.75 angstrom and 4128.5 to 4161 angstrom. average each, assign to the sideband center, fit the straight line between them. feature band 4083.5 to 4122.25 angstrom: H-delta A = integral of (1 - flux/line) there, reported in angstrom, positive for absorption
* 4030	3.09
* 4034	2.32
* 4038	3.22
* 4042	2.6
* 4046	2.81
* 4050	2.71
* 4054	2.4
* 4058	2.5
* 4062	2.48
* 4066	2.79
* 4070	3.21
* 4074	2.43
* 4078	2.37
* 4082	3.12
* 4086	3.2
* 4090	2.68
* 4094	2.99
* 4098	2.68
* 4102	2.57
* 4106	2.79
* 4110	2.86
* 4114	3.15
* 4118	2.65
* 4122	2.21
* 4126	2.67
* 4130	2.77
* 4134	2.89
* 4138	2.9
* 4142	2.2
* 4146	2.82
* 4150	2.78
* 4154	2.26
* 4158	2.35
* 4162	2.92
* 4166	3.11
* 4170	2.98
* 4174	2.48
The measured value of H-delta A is -2.6 angstrom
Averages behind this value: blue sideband 2.63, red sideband 2.63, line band 2.81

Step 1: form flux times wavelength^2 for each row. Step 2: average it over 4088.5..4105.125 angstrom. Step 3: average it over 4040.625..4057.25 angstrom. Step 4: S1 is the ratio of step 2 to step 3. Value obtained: 1.1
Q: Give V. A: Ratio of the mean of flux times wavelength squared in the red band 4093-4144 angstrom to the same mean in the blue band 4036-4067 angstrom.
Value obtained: 1.0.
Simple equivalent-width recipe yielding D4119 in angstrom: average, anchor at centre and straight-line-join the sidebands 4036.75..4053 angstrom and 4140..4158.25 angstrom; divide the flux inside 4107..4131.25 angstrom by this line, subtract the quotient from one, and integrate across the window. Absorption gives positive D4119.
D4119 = -1.31 angstrom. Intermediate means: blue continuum 2.79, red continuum 2.49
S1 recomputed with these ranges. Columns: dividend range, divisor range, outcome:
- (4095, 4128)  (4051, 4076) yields 1.05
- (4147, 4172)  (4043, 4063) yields 1.12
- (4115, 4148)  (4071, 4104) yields 0.98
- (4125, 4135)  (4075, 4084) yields 1.05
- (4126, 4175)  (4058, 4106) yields 1.01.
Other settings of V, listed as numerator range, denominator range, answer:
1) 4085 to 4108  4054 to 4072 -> 1.05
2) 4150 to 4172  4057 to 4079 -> 1.08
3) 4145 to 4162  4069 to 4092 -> 0.95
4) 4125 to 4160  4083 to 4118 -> 0.94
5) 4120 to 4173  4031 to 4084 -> 1.04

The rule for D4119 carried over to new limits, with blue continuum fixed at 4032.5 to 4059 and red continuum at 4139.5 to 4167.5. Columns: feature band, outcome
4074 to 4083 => 0.07 angstrom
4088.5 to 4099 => -0.59 angstrom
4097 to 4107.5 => -0.11 angstrom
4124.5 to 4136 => -0.63 angstrom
